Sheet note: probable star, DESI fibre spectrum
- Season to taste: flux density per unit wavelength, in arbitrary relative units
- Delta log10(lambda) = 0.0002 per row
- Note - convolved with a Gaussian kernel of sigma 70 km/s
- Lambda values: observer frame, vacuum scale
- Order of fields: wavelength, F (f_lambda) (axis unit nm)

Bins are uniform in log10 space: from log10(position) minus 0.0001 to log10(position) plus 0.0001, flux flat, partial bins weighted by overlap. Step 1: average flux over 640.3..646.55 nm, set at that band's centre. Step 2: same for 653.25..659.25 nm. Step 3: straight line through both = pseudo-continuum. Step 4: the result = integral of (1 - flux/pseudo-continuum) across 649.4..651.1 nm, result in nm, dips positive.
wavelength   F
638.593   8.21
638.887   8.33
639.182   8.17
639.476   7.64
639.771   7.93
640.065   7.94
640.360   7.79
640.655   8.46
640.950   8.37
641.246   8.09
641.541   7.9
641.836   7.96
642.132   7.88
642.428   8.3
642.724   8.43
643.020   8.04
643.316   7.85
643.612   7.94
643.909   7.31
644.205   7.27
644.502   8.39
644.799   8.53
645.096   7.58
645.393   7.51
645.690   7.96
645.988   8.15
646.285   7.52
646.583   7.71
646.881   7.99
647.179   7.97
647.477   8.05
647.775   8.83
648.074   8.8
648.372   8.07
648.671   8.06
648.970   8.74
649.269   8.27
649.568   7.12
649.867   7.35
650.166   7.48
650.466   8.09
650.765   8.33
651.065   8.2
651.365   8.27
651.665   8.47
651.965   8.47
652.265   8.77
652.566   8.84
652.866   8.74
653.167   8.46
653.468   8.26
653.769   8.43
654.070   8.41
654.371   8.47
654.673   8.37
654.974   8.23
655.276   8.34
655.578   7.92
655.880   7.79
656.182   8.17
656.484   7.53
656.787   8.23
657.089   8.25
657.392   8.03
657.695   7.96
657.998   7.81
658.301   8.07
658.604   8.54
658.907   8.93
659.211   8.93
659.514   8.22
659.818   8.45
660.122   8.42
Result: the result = 0.08 nm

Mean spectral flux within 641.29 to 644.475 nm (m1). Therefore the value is 7.91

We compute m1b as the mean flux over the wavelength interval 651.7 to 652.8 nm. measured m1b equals 8.68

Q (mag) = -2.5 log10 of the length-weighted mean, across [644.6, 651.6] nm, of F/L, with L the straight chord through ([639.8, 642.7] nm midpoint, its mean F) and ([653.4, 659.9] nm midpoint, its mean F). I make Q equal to 0.02 mag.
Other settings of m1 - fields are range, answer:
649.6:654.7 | 8.29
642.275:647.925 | 7.96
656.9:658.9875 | 8.21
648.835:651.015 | 7.92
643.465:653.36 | 8.1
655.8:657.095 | 7.98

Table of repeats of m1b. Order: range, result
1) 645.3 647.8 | 7.93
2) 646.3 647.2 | 7.82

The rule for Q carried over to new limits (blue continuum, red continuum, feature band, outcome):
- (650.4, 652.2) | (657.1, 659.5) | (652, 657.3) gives 0.00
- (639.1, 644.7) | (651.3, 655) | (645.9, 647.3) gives 0.05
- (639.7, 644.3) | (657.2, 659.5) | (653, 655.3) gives -0.02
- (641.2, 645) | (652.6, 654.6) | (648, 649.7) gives 0.01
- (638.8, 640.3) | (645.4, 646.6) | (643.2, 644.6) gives 0.02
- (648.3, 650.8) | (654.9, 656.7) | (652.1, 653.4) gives -0.09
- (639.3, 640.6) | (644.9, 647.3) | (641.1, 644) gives -0.02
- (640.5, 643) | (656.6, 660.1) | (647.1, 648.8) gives -0.01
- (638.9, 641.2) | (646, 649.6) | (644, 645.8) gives 0.03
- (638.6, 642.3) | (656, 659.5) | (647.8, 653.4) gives -0.02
